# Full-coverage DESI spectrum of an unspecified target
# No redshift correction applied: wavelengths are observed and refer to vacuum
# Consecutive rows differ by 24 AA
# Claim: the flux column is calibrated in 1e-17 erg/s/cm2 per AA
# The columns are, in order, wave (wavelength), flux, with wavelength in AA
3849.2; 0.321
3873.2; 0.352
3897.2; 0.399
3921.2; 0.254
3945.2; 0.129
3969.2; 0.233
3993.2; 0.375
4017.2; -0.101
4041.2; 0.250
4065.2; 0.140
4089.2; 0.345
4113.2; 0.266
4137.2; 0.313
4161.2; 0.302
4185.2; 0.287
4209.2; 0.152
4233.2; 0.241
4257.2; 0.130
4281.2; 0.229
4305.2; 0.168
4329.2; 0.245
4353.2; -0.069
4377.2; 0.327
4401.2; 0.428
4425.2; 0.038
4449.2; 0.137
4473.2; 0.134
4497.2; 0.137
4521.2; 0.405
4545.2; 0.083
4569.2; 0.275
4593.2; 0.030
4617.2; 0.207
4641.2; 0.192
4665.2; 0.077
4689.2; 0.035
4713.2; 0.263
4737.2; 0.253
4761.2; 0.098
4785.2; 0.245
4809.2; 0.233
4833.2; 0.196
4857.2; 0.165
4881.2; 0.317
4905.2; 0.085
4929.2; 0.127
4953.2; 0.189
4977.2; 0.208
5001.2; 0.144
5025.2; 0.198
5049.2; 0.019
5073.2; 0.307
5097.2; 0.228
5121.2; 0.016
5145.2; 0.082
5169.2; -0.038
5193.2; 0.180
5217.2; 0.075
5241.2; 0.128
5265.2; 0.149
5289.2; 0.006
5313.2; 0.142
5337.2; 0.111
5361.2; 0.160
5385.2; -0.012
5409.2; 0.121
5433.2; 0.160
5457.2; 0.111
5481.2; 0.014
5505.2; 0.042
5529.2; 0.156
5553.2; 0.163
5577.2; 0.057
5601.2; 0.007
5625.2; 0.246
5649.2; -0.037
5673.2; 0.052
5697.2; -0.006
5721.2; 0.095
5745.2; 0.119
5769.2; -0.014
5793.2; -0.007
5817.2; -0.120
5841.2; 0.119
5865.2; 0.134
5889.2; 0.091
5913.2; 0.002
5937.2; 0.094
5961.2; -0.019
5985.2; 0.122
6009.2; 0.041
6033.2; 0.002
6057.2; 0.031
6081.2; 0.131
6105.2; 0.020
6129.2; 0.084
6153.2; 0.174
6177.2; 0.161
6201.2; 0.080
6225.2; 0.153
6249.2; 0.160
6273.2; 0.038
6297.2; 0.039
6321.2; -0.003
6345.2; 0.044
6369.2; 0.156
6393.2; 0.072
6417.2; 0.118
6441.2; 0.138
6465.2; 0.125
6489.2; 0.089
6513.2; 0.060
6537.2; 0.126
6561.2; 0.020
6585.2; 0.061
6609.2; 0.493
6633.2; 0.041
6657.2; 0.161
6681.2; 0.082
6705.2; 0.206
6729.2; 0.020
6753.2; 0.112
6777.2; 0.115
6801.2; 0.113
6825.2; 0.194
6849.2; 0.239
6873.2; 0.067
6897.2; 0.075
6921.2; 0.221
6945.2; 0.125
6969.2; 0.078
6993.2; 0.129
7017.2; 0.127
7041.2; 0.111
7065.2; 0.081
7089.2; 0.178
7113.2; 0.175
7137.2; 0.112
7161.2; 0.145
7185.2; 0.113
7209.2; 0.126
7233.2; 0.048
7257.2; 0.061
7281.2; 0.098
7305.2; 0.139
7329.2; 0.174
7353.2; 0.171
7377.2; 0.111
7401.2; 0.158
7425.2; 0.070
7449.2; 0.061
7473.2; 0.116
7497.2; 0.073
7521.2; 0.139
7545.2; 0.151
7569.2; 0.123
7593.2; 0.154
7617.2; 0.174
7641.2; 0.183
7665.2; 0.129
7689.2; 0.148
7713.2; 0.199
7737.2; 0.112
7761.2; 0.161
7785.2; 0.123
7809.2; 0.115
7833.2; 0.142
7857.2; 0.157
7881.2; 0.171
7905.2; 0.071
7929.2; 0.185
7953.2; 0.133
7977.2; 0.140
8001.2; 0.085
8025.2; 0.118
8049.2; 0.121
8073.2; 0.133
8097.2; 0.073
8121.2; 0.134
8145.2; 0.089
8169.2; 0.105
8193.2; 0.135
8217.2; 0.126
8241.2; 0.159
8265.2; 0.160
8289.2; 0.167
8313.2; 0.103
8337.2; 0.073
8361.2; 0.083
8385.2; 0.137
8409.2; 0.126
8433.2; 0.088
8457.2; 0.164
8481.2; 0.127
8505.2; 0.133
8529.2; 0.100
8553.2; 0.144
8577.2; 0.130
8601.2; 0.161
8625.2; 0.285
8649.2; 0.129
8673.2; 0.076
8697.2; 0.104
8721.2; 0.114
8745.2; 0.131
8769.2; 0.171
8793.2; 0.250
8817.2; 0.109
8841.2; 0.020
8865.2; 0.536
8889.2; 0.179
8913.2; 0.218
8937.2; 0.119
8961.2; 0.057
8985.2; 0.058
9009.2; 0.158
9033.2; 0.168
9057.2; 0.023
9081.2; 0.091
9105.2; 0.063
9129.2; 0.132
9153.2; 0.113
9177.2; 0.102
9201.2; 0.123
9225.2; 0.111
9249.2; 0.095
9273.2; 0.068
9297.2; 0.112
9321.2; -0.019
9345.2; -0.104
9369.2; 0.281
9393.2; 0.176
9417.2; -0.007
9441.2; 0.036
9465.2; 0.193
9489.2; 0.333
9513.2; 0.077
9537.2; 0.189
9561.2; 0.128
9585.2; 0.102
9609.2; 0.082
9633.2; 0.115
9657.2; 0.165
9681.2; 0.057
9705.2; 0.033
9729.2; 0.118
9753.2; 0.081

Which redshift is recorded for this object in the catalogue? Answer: 0.77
